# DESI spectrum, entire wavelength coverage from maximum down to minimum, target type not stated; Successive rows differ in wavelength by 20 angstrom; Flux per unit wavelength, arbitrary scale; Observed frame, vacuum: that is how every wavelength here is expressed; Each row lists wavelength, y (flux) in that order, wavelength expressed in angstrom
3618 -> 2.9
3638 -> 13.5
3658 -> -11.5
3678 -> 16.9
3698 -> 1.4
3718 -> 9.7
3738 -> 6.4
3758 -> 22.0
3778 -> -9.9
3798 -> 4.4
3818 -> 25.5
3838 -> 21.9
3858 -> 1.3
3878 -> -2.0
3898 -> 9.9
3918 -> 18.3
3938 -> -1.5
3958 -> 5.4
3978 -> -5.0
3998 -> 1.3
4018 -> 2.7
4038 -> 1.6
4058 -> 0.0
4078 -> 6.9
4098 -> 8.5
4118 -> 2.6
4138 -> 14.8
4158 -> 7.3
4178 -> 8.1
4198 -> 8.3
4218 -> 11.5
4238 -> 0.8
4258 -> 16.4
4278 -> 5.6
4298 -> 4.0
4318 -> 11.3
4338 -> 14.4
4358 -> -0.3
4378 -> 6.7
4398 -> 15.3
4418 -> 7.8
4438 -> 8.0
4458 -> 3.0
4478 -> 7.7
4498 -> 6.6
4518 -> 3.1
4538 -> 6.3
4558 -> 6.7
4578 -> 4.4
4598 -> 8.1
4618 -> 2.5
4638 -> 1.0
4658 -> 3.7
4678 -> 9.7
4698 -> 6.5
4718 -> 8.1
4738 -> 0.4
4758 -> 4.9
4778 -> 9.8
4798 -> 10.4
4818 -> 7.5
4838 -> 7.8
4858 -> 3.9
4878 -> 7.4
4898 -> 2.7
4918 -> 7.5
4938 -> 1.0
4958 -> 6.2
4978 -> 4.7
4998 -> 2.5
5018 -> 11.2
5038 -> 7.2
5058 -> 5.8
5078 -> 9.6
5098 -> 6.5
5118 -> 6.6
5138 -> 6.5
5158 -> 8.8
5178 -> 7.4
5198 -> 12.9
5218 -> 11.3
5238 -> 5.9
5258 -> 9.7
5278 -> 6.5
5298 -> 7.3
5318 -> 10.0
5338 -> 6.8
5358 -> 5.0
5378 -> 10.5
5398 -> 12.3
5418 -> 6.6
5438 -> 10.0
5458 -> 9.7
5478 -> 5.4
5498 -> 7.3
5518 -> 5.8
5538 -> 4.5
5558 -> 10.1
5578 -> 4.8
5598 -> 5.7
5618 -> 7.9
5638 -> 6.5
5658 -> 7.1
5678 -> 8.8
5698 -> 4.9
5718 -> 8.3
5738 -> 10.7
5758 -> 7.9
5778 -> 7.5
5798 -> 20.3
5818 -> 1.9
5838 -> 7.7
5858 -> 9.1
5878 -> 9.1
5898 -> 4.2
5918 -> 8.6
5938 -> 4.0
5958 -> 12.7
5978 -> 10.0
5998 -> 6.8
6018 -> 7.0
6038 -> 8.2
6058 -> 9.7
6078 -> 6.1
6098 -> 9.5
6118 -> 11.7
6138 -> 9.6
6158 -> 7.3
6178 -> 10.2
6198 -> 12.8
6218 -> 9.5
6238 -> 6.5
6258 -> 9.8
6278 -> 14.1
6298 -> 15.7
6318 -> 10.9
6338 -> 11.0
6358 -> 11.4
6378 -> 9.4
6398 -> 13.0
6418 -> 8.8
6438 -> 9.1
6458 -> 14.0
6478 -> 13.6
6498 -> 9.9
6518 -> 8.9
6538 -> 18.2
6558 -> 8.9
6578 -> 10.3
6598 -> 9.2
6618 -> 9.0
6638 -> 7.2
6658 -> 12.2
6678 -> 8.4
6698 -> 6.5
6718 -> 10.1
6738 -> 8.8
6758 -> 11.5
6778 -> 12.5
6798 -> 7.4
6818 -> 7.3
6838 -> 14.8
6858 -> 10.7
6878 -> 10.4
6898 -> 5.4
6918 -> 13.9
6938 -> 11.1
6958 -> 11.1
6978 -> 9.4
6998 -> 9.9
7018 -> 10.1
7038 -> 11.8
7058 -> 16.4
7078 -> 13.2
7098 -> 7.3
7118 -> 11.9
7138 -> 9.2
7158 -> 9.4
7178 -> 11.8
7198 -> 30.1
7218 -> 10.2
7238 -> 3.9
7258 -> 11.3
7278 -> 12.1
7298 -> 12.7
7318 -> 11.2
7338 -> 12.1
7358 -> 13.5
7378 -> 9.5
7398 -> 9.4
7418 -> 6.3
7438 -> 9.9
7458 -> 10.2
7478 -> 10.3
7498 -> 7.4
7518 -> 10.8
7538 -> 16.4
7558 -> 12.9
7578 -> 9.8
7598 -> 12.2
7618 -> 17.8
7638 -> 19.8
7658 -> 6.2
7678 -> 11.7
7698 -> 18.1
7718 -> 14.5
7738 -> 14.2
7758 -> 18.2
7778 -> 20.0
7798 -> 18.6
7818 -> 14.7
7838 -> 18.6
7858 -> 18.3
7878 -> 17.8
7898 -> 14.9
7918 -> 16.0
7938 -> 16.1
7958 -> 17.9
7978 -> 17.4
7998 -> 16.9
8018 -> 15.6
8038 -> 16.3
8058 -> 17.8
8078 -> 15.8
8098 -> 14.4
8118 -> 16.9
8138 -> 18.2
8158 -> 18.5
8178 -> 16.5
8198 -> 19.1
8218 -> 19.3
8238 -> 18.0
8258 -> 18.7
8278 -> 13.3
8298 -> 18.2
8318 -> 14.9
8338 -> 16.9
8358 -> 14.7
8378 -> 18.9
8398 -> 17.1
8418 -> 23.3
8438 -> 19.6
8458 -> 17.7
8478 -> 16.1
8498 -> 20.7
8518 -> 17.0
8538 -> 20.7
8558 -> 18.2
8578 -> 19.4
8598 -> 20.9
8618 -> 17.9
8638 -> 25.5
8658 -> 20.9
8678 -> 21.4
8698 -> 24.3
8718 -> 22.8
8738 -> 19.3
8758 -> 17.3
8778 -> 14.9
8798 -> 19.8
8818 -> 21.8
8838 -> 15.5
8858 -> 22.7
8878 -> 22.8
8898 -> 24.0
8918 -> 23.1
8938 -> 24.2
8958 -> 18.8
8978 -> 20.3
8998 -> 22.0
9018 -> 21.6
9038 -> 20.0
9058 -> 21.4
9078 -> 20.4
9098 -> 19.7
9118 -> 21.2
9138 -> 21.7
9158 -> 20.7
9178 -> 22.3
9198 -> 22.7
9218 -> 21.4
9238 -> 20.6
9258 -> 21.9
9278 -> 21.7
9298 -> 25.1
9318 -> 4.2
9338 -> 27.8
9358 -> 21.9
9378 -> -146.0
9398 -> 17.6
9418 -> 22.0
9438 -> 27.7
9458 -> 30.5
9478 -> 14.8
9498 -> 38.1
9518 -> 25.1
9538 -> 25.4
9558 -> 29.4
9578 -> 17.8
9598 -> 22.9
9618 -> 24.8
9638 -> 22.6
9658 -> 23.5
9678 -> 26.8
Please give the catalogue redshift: 0.931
